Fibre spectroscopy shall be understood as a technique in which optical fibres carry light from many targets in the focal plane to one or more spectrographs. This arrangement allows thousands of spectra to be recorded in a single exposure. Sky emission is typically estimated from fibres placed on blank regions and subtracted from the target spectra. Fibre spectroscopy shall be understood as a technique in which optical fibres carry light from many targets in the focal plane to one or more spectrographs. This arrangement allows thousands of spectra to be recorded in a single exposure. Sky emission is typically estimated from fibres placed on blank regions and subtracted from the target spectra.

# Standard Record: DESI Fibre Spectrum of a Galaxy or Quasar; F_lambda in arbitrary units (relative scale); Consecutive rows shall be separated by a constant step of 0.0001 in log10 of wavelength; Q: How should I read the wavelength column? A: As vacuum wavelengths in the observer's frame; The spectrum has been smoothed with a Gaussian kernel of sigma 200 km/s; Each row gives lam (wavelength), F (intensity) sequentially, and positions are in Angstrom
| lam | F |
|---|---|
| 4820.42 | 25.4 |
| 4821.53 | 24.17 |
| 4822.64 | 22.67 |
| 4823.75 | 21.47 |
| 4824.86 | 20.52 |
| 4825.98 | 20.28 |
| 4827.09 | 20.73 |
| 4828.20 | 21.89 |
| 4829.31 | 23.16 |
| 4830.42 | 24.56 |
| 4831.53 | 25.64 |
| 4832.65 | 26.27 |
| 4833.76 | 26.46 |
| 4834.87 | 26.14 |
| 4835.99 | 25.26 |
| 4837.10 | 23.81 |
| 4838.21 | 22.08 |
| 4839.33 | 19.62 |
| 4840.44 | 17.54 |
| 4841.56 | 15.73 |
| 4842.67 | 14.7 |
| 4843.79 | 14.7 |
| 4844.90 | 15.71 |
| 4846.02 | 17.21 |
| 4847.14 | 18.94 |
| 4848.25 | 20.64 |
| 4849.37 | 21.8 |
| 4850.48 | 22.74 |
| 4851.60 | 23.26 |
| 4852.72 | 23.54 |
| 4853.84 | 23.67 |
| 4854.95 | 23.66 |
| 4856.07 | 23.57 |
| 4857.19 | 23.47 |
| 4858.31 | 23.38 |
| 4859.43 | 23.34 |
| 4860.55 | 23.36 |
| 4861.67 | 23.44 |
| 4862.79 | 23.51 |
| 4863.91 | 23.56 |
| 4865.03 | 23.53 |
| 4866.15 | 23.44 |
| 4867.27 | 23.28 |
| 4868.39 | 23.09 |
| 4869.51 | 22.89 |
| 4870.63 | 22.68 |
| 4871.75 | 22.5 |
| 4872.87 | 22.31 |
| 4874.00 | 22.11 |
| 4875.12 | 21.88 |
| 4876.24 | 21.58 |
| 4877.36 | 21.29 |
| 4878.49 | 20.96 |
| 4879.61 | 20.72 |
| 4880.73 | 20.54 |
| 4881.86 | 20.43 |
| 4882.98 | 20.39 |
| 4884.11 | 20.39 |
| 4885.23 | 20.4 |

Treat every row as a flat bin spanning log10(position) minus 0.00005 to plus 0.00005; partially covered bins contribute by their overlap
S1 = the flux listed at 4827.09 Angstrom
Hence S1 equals 20.73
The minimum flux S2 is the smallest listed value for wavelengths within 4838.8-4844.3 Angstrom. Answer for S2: 14.7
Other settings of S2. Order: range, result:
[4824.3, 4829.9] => 20.28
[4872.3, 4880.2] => 20.72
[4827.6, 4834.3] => 21.89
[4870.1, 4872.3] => 22.5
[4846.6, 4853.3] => 18.94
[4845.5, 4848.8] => 17.21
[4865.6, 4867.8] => 23.28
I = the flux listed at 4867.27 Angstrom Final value 23.28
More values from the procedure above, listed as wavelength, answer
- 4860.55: 23.36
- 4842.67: 14.7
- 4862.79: 23.51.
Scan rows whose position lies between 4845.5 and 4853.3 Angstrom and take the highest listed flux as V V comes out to 23.54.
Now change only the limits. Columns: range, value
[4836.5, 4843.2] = 23.81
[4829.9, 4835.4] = 26.46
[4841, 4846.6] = 17.21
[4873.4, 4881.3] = 22.11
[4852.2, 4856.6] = 23.67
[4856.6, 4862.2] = 23.47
